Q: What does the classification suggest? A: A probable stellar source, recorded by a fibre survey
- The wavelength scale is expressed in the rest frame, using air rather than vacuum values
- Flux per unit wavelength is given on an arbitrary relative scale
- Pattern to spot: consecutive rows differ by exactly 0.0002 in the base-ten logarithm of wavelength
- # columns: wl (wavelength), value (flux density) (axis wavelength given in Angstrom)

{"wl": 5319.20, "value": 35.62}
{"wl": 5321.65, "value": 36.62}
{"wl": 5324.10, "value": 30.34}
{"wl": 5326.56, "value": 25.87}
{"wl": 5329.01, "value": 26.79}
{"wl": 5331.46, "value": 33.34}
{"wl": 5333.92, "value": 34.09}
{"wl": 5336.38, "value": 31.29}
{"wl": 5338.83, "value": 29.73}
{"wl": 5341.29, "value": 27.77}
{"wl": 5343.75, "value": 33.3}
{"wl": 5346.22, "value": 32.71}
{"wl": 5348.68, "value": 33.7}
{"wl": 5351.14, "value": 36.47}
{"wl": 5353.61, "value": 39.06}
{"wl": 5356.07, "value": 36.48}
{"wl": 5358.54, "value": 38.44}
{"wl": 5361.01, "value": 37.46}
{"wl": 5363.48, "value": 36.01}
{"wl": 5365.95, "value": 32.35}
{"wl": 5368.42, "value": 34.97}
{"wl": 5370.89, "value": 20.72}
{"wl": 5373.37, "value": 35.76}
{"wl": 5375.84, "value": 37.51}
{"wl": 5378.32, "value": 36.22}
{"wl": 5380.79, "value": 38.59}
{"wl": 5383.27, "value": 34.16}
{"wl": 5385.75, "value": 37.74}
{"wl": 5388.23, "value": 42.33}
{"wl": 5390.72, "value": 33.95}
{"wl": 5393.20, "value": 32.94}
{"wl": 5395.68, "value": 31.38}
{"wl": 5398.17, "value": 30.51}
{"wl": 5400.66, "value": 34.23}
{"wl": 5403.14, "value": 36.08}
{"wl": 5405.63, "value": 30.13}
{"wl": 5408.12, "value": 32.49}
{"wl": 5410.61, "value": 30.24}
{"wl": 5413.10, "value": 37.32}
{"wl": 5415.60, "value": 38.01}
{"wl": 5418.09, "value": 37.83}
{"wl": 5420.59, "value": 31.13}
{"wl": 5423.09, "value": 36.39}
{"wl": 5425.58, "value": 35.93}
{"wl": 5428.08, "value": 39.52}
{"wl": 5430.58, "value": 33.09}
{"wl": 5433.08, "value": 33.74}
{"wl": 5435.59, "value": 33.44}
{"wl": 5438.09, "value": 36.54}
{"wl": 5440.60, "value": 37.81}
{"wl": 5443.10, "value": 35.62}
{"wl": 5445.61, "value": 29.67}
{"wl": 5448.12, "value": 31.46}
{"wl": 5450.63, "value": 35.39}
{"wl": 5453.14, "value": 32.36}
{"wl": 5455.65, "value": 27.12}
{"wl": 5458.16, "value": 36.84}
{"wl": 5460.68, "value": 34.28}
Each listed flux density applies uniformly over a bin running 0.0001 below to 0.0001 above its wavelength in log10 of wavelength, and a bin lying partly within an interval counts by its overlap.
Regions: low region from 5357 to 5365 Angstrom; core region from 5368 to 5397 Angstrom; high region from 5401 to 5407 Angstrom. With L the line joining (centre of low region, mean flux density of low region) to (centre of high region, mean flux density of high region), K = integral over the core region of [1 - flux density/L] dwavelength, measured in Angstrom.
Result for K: 0.4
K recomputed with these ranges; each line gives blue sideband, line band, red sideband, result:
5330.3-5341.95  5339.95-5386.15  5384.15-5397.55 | -1.8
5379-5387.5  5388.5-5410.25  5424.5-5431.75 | 2.2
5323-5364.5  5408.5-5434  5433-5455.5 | -1.3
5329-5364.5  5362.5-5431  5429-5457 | -1.8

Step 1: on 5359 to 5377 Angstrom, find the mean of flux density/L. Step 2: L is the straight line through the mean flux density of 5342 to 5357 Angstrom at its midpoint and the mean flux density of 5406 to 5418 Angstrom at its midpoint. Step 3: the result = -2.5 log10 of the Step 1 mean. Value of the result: 0.04 mag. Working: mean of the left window 35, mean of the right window 34.5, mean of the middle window 33.7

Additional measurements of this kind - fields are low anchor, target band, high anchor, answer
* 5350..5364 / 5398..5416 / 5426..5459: 0.06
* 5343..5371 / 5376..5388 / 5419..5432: -0.07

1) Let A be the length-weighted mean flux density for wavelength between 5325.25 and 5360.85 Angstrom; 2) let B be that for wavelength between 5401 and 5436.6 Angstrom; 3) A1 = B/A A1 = 1.1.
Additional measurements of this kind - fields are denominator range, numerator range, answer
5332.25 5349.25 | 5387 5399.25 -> 1.08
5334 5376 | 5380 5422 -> 1.03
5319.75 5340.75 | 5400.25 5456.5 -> 1.10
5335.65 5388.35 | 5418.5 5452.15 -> 1.00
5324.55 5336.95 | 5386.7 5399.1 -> 1.14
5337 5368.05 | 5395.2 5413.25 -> 0.95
